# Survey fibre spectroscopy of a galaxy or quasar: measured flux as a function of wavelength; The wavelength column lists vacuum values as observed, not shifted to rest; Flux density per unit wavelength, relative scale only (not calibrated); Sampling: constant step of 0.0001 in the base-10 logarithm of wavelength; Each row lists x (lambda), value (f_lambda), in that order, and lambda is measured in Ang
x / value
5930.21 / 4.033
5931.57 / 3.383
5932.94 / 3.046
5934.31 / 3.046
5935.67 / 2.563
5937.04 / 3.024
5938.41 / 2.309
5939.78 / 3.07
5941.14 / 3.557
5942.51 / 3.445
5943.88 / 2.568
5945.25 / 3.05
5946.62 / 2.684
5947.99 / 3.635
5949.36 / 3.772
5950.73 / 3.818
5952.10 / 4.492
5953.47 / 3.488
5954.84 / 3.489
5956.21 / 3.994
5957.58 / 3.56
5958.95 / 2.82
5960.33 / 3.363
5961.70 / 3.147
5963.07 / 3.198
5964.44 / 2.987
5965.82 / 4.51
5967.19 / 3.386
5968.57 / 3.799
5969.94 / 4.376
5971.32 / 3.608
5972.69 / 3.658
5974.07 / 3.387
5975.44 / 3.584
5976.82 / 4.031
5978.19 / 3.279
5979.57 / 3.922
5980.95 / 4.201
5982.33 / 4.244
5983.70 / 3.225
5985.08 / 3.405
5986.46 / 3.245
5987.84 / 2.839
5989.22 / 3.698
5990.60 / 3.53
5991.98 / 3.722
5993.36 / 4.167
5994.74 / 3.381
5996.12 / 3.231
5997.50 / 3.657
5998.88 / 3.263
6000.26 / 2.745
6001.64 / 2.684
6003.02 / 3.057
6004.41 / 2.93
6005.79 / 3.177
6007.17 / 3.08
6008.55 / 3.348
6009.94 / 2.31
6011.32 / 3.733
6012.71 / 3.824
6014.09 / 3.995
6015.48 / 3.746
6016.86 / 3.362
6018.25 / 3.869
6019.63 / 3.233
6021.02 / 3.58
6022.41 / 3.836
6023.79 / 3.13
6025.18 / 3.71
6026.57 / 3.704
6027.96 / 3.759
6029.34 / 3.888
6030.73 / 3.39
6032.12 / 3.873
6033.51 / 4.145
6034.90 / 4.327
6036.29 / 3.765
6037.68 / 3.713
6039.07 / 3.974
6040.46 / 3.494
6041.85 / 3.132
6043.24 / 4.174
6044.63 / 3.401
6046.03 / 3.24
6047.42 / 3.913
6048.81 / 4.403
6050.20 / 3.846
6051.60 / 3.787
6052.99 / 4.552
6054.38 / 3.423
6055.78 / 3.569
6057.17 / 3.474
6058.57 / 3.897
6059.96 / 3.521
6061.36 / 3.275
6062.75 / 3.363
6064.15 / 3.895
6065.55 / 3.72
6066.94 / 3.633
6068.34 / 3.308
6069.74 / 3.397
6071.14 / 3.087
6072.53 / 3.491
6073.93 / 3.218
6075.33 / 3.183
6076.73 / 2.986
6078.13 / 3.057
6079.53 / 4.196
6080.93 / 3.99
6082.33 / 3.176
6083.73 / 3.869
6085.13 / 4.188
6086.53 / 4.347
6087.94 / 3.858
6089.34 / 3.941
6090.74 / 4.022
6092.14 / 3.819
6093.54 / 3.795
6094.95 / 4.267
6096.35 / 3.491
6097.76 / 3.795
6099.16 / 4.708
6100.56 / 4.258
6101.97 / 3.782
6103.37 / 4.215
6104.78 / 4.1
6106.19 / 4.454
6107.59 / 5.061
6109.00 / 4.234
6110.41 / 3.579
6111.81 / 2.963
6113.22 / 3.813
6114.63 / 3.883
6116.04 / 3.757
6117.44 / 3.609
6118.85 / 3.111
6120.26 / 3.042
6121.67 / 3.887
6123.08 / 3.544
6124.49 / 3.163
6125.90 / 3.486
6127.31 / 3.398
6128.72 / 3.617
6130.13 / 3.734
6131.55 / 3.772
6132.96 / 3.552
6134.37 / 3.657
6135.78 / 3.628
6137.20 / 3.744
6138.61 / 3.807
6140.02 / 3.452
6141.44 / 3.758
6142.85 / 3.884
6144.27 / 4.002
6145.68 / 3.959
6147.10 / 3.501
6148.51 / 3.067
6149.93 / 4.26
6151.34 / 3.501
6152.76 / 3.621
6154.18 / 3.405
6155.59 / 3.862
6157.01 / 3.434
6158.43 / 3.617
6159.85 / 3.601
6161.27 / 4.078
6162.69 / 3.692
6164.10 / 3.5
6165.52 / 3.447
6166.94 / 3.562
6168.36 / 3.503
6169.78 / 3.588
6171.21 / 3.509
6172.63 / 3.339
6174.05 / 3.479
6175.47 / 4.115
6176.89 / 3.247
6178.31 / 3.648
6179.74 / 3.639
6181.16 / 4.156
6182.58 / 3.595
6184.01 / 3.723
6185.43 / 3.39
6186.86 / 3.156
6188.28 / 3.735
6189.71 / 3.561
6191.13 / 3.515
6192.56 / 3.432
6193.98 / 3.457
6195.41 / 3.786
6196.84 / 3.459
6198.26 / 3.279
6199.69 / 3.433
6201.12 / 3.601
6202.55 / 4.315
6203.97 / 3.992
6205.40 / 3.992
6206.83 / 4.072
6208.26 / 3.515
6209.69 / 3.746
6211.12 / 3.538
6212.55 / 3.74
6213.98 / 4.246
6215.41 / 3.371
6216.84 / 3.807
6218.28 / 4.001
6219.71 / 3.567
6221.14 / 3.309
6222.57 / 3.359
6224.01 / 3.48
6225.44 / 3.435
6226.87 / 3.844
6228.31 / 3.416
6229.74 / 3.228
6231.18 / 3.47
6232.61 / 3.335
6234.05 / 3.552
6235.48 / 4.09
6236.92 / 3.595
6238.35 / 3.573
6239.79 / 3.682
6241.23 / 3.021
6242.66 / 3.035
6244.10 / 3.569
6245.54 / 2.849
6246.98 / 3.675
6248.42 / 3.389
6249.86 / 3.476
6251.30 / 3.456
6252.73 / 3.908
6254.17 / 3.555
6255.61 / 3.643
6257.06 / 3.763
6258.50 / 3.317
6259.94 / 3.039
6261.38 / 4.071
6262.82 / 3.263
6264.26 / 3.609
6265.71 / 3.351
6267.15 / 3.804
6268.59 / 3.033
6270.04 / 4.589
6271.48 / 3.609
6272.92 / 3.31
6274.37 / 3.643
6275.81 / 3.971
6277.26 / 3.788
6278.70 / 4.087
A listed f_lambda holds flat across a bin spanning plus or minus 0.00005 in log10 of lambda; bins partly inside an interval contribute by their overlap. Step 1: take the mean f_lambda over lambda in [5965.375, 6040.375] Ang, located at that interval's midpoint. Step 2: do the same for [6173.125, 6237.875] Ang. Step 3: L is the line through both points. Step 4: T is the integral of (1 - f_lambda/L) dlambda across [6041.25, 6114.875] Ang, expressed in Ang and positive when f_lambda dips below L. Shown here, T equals -3.56 Ang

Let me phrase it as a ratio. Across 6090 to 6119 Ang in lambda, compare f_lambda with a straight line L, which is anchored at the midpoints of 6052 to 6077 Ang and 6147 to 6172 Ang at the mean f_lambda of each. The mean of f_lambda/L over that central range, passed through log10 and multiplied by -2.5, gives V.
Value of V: -0.12 mag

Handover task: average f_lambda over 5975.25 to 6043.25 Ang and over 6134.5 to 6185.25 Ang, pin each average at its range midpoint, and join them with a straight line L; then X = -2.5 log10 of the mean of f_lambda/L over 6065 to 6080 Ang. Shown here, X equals 0.07 mag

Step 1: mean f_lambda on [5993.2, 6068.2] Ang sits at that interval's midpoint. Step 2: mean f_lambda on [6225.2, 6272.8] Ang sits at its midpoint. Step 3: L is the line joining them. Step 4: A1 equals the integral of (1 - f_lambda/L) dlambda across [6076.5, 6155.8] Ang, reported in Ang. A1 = -4.81 Ang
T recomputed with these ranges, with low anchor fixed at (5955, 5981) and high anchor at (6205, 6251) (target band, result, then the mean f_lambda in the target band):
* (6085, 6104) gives -2.4 Ang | 4.03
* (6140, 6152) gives -0.5 Ang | 3.73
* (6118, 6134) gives 0.4 Ang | 3.49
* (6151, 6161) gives -0.1 Ang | 3.6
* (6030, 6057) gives -1.5 Ang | 3.79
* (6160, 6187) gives -0.3 Ang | 3.61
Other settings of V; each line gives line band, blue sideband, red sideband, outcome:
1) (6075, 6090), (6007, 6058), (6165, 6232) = -0.02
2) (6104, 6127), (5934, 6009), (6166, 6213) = -0.05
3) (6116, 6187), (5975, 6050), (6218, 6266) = -0.03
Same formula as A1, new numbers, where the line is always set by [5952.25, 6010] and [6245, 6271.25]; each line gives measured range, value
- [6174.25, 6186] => -0.5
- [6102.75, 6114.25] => -1.8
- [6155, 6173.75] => -0.4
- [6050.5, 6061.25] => -0.7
